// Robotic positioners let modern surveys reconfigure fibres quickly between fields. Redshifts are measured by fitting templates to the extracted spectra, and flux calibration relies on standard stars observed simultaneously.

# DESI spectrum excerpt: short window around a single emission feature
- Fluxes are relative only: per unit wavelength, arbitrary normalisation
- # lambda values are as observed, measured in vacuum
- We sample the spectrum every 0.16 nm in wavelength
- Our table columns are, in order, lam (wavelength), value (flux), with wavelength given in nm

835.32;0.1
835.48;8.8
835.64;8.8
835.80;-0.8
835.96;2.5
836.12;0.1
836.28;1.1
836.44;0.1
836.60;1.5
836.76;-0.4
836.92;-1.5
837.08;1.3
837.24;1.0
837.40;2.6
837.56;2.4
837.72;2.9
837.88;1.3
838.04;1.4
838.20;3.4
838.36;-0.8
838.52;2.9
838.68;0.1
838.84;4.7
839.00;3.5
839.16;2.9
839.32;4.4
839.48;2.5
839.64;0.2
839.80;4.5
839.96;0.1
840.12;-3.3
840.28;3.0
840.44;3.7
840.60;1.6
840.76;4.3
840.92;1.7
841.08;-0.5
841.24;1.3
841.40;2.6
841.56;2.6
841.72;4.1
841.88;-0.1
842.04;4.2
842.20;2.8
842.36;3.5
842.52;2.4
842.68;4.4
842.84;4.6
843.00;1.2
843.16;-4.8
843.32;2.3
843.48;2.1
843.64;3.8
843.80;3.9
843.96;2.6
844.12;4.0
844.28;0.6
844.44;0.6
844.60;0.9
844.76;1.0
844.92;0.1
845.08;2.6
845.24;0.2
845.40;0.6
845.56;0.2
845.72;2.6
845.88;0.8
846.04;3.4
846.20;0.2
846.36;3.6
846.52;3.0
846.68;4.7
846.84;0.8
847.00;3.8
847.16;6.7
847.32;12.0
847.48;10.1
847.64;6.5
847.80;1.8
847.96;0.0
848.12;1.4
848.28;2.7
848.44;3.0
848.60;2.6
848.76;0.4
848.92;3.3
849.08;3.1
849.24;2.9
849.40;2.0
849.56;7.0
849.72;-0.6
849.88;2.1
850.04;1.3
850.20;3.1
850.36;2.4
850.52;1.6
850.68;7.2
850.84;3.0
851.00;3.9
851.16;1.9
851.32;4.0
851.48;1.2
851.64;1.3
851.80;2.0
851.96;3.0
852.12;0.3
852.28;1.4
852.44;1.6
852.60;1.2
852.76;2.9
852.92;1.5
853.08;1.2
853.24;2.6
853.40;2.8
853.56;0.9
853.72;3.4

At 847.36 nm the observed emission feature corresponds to Hgamma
